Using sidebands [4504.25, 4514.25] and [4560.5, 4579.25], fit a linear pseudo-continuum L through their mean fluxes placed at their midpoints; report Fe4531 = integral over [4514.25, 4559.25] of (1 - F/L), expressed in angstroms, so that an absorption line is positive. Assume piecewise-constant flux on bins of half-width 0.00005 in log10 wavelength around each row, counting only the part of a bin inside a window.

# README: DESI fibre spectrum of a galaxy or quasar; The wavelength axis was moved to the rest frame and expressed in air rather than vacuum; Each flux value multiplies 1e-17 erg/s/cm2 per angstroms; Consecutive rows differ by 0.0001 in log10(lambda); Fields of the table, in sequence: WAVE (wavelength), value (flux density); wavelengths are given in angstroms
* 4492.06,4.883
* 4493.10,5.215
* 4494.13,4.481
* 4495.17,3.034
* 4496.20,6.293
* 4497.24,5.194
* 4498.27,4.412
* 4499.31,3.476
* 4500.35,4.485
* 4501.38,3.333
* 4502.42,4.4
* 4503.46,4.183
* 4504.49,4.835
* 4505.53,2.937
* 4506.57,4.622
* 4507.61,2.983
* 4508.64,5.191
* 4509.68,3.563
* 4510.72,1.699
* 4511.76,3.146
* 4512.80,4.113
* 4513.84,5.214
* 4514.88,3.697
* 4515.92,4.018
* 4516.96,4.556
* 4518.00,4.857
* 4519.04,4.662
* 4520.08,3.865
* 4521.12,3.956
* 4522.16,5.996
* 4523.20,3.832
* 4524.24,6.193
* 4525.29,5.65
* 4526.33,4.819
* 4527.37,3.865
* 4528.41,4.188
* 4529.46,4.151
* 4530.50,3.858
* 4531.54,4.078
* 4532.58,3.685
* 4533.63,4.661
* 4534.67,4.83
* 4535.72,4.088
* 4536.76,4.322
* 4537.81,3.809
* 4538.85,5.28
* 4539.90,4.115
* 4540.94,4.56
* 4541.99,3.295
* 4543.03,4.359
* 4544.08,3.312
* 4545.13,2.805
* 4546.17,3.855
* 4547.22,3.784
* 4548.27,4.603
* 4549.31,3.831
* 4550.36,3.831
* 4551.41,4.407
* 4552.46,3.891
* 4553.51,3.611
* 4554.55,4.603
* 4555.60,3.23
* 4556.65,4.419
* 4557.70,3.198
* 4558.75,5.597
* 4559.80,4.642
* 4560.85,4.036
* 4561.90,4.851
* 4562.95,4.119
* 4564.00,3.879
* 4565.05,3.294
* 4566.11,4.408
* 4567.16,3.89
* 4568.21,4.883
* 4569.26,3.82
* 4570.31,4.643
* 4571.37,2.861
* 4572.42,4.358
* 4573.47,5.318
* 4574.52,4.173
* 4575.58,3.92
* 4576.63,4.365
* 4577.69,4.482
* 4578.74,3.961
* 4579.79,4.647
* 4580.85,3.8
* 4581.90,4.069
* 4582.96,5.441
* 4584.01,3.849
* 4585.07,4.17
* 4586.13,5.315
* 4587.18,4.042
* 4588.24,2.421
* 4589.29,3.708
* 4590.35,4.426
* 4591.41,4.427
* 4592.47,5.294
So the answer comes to -3.2 angstroms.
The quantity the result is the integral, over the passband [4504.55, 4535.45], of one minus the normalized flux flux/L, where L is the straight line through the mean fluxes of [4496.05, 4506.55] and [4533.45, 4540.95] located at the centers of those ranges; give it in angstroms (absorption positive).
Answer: 0.9 angstroms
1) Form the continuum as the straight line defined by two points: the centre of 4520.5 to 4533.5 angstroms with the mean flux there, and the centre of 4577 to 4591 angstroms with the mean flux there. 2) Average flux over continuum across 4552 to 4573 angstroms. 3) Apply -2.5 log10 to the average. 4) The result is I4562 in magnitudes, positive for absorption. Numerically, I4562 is 0.05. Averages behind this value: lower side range 4.52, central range 4.12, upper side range 4.18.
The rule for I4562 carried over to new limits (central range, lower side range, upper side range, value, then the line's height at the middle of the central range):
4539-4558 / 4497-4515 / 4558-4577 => 0.071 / 4.17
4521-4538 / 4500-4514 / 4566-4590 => -0.135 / 3.97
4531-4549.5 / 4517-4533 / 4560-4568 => 0.075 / 4.36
